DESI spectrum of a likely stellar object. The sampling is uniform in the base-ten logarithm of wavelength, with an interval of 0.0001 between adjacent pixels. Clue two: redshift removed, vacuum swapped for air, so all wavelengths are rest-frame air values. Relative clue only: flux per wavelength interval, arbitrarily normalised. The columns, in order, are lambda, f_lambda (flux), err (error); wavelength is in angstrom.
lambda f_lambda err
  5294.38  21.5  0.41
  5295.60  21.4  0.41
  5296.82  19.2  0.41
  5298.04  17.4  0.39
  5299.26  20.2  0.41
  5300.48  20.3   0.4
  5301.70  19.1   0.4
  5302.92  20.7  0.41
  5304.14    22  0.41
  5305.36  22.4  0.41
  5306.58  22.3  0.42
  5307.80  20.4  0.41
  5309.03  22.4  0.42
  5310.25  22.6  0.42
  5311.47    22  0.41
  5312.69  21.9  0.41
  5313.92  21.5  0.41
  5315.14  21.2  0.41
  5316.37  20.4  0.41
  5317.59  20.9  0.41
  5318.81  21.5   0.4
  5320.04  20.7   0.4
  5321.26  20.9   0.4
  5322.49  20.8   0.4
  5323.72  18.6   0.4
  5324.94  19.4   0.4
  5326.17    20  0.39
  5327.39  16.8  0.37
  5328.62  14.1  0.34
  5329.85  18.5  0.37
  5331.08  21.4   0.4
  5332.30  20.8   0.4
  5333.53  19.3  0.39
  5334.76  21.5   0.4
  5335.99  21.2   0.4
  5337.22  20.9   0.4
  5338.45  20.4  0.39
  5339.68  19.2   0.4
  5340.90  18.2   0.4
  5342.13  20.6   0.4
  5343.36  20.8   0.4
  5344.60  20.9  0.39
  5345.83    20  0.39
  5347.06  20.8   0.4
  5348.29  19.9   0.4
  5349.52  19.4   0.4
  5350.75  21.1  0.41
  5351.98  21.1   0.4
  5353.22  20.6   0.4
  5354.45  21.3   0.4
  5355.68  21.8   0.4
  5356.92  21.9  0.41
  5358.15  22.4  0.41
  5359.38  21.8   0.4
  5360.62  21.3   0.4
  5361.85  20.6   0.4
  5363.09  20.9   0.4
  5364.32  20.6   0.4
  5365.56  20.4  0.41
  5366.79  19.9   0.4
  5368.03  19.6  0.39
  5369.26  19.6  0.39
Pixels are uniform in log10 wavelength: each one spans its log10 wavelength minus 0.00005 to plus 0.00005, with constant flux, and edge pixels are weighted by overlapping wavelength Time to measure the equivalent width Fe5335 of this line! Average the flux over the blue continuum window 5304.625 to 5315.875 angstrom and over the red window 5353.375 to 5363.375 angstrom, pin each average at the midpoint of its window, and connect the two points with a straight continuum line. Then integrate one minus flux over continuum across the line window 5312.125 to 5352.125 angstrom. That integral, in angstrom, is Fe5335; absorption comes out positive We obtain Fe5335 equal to 2.9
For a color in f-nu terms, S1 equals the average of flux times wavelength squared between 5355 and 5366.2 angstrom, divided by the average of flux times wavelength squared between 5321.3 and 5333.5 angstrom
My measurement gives 1.13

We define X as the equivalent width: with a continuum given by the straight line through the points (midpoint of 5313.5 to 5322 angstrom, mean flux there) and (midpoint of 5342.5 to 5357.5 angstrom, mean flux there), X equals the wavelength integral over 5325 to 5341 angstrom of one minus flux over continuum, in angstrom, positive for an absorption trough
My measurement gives 1.1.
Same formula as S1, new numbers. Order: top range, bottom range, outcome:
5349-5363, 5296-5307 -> 1.06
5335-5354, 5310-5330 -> 1.02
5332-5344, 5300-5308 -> 0.97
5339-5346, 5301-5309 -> 0.95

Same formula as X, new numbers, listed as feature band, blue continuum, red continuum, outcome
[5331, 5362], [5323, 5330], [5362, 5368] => -2.52 angstrom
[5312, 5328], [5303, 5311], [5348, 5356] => 0.92 angstrom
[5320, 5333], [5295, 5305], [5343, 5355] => 0.73 angstrom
